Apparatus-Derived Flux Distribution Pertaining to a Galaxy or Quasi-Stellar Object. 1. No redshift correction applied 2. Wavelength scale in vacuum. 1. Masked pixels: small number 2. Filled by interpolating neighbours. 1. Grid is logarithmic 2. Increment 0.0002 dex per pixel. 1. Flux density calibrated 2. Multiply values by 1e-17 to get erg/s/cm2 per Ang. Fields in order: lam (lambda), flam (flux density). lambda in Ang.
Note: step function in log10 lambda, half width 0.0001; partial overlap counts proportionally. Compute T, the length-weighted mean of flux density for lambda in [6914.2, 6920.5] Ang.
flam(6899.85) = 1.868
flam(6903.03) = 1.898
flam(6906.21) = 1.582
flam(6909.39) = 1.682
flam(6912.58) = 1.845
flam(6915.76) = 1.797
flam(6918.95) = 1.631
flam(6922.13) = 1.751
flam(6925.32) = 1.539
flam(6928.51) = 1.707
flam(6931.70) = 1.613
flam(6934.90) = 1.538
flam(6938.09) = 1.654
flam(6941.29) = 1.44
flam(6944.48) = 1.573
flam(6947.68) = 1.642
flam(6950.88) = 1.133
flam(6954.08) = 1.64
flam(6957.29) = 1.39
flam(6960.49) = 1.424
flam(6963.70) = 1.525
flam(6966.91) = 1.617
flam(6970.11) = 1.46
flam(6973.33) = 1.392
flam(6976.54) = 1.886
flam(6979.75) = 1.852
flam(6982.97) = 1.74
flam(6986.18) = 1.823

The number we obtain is 1.71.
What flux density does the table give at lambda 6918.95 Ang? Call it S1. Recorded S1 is 1.631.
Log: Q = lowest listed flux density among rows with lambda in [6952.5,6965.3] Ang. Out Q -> 1.39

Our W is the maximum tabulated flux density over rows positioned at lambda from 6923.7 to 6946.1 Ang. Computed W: 1.707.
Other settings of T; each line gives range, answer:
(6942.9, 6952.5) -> 1.45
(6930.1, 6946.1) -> 1.56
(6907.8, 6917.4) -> 1.77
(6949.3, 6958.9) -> 1.39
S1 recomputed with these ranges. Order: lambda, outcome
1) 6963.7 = 1.525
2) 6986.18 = 1.823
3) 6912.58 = 1.845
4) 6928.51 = 1.707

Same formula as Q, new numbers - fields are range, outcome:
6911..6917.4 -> 1.797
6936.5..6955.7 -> 1.133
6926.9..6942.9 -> 1.44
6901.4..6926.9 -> 1.539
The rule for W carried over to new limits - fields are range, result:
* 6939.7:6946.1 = 1.573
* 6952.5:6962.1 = 1.64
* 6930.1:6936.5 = 1.613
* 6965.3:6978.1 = 1.886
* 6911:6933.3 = 1.845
